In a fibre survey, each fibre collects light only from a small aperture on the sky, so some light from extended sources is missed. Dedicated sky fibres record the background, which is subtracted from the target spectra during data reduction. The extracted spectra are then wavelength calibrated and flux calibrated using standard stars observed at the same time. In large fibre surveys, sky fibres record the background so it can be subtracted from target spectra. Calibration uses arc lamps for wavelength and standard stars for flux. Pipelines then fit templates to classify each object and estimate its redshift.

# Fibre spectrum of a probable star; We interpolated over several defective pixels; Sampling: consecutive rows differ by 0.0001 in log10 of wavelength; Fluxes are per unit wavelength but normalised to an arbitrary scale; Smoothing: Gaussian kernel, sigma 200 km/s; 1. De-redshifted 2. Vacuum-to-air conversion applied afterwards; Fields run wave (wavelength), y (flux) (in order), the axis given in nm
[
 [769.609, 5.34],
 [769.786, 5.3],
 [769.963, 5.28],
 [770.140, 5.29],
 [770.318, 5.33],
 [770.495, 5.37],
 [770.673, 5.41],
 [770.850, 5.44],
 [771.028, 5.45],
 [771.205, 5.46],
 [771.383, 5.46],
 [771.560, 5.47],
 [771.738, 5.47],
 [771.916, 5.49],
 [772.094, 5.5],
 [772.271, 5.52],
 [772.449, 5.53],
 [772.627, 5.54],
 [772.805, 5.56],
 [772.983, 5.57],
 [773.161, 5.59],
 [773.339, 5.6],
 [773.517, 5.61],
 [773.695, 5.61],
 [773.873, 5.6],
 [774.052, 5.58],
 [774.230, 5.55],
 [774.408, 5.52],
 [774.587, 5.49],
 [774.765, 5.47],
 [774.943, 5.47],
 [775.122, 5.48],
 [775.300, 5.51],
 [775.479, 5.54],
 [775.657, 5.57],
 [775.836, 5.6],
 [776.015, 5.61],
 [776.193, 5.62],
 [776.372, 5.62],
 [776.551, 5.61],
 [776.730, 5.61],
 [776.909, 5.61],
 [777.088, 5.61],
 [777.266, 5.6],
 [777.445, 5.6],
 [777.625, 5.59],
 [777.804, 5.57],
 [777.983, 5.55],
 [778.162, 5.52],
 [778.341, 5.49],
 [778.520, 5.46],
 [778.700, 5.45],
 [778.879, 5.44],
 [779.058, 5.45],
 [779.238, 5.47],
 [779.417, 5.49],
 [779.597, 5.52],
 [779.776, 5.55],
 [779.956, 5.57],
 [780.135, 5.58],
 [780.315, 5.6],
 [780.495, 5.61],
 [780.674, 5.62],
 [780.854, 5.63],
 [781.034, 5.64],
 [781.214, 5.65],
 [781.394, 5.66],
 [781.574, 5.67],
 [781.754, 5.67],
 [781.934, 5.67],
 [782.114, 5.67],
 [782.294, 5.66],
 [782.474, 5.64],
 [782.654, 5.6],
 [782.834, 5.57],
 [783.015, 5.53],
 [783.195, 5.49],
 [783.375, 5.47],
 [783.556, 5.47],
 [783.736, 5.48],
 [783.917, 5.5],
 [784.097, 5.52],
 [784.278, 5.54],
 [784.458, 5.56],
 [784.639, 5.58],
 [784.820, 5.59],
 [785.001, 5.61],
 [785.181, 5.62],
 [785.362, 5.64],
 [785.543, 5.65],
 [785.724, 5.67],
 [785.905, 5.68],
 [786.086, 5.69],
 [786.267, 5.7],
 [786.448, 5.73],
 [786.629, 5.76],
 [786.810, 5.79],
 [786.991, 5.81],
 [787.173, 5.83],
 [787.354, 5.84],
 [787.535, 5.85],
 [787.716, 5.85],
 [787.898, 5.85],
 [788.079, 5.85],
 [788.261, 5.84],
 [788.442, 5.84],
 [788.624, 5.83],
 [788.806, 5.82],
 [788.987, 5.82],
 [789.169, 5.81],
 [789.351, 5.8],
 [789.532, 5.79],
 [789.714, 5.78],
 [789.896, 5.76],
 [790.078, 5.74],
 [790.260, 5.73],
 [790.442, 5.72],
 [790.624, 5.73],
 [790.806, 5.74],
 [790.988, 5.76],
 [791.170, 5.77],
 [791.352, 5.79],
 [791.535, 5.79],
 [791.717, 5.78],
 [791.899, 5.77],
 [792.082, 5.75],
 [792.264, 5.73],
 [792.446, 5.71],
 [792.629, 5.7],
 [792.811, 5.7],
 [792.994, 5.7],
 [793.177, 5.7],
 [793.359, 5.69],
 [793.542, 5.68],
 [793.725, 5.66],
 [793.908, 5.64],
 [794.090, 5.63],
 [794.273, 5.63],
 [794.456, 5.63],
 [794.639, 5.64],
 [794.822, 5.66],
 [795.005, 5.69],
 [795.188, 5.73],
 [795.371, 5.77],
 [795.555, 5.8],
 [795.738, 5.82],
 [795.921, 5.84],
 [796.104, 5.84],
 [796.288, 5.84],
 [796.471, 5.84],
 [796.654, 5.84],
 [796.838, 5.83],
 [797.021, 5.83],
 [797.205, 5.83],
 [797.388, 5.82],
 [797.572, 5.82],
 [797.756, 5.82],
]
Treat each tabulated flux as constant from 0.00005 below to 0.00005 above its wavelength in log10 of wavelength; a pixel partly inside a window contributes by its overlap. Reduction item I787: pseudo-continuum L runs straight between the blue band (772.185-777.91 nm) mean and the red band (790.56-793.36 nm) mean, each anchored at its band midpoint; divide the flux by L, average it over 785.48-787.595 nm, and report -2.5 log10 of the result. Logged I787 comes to -0.01 mag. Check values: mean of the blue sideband 5.57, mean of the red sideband 5.74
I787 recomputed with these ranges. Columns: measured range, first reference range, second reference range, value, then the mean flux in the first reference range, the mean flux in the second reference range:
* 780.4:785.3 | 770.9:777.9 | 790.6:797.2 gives 0.01 mag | 5.55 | 5.74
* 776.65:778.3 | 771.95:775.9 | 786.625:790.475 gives 0.01 mag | 5.55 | 5.81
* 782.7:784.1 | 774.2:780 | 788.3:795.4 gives 0.02 mag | 5.54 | 5.73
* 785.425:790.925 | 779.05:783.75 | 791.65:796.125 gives -0.02 mag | 5.58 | 5.71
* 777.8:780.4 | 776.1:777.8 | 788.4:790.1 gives 0.02 mag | 5.61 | 5.8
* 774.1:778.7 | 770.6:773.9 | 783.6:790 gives 0.00 mag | 5.52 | 5.72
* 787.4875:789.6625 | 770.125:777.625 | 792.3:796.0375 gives -0.03 mag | 5.53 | 5.7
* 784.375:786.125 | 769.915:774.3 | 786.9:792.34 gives 0.02 mag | 5.49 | 5.79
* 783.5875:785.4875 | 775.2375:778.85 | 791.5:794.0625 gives 0.01 mag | 5.56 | 5.71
